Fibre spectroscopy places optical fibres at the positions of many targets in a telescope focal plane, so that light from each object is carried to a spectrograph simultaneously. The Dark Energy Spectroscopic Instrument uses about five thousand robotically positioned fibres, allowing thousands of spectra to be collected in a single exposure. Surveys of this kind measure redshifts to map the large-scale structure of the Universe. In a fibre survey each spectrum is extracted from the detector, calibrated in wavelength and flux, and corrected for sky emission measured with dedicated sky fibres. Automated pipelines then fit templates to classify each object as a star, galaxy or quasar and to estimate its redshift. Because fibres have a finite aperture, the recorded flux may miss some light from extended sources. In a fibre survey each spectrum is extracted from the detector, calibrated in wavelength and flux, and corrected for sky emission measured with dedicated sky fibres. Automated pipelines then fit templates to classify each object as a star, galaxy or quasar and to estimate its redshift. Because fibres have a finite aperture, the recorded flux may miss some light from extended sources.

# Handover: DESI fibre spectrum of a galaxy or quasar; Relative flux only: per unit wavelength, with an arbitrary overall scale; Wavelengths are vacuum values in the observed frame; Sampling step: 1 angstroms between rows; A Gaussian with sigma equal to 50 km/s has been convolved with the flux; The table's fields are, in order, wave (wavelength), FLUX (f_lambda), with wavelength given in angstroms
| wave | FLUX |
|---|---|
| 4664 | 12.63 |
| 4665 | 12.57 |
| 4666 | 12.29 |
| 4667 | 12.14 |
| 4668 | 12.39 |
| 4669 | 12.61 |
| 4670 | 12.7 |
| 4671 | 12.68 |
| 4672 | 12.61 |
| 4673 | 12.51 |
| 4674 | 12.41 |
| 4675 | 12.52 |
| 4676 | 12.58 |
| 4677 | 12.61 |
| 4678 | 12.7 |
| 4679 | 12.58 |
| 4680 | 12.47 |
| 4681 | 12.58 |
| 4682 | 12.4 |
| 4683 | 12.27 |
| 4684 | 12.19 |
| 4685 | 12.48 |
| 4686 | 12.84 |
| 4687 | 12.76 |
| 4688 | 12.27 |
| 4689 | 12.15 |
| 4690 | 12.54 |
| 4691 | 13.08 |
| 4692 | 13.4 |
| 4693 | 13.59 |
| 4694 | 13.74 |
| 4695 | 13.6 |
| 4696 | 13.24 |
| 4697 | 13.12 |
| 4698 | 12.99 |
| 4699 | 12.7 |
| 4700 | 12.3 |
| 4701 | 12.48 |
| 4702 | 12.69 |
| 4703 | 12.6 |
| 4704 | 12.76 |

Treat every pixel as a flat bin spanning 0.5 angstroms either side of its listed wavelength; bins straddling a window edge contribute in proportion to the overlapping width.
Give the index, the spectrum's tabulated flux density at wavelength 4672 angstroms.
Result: 12.61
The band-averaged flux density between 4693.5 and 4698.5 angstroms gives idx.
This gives 13.3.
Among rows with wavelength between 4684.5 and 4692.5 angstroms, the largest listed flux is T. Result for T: 13.4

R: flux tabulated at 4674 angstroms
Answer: 12.41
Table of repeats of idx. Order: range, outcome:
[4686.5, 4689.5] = 12.4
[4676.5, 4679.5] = 12.6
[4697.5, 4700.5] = 12.7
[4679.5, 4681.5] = 12.5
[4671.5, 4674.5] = 12.5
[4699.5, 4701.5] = 12.4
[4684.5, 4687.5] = 12.7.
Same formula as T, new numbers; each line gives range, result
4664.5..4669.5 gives 12.61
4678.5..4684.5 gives 12.58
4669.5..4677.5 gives 12.7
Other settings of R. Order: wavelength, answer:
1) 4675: 12.52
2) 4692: 13.4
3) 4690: 12.54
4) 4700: 12.3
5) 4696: 13.24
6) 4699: 12.7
